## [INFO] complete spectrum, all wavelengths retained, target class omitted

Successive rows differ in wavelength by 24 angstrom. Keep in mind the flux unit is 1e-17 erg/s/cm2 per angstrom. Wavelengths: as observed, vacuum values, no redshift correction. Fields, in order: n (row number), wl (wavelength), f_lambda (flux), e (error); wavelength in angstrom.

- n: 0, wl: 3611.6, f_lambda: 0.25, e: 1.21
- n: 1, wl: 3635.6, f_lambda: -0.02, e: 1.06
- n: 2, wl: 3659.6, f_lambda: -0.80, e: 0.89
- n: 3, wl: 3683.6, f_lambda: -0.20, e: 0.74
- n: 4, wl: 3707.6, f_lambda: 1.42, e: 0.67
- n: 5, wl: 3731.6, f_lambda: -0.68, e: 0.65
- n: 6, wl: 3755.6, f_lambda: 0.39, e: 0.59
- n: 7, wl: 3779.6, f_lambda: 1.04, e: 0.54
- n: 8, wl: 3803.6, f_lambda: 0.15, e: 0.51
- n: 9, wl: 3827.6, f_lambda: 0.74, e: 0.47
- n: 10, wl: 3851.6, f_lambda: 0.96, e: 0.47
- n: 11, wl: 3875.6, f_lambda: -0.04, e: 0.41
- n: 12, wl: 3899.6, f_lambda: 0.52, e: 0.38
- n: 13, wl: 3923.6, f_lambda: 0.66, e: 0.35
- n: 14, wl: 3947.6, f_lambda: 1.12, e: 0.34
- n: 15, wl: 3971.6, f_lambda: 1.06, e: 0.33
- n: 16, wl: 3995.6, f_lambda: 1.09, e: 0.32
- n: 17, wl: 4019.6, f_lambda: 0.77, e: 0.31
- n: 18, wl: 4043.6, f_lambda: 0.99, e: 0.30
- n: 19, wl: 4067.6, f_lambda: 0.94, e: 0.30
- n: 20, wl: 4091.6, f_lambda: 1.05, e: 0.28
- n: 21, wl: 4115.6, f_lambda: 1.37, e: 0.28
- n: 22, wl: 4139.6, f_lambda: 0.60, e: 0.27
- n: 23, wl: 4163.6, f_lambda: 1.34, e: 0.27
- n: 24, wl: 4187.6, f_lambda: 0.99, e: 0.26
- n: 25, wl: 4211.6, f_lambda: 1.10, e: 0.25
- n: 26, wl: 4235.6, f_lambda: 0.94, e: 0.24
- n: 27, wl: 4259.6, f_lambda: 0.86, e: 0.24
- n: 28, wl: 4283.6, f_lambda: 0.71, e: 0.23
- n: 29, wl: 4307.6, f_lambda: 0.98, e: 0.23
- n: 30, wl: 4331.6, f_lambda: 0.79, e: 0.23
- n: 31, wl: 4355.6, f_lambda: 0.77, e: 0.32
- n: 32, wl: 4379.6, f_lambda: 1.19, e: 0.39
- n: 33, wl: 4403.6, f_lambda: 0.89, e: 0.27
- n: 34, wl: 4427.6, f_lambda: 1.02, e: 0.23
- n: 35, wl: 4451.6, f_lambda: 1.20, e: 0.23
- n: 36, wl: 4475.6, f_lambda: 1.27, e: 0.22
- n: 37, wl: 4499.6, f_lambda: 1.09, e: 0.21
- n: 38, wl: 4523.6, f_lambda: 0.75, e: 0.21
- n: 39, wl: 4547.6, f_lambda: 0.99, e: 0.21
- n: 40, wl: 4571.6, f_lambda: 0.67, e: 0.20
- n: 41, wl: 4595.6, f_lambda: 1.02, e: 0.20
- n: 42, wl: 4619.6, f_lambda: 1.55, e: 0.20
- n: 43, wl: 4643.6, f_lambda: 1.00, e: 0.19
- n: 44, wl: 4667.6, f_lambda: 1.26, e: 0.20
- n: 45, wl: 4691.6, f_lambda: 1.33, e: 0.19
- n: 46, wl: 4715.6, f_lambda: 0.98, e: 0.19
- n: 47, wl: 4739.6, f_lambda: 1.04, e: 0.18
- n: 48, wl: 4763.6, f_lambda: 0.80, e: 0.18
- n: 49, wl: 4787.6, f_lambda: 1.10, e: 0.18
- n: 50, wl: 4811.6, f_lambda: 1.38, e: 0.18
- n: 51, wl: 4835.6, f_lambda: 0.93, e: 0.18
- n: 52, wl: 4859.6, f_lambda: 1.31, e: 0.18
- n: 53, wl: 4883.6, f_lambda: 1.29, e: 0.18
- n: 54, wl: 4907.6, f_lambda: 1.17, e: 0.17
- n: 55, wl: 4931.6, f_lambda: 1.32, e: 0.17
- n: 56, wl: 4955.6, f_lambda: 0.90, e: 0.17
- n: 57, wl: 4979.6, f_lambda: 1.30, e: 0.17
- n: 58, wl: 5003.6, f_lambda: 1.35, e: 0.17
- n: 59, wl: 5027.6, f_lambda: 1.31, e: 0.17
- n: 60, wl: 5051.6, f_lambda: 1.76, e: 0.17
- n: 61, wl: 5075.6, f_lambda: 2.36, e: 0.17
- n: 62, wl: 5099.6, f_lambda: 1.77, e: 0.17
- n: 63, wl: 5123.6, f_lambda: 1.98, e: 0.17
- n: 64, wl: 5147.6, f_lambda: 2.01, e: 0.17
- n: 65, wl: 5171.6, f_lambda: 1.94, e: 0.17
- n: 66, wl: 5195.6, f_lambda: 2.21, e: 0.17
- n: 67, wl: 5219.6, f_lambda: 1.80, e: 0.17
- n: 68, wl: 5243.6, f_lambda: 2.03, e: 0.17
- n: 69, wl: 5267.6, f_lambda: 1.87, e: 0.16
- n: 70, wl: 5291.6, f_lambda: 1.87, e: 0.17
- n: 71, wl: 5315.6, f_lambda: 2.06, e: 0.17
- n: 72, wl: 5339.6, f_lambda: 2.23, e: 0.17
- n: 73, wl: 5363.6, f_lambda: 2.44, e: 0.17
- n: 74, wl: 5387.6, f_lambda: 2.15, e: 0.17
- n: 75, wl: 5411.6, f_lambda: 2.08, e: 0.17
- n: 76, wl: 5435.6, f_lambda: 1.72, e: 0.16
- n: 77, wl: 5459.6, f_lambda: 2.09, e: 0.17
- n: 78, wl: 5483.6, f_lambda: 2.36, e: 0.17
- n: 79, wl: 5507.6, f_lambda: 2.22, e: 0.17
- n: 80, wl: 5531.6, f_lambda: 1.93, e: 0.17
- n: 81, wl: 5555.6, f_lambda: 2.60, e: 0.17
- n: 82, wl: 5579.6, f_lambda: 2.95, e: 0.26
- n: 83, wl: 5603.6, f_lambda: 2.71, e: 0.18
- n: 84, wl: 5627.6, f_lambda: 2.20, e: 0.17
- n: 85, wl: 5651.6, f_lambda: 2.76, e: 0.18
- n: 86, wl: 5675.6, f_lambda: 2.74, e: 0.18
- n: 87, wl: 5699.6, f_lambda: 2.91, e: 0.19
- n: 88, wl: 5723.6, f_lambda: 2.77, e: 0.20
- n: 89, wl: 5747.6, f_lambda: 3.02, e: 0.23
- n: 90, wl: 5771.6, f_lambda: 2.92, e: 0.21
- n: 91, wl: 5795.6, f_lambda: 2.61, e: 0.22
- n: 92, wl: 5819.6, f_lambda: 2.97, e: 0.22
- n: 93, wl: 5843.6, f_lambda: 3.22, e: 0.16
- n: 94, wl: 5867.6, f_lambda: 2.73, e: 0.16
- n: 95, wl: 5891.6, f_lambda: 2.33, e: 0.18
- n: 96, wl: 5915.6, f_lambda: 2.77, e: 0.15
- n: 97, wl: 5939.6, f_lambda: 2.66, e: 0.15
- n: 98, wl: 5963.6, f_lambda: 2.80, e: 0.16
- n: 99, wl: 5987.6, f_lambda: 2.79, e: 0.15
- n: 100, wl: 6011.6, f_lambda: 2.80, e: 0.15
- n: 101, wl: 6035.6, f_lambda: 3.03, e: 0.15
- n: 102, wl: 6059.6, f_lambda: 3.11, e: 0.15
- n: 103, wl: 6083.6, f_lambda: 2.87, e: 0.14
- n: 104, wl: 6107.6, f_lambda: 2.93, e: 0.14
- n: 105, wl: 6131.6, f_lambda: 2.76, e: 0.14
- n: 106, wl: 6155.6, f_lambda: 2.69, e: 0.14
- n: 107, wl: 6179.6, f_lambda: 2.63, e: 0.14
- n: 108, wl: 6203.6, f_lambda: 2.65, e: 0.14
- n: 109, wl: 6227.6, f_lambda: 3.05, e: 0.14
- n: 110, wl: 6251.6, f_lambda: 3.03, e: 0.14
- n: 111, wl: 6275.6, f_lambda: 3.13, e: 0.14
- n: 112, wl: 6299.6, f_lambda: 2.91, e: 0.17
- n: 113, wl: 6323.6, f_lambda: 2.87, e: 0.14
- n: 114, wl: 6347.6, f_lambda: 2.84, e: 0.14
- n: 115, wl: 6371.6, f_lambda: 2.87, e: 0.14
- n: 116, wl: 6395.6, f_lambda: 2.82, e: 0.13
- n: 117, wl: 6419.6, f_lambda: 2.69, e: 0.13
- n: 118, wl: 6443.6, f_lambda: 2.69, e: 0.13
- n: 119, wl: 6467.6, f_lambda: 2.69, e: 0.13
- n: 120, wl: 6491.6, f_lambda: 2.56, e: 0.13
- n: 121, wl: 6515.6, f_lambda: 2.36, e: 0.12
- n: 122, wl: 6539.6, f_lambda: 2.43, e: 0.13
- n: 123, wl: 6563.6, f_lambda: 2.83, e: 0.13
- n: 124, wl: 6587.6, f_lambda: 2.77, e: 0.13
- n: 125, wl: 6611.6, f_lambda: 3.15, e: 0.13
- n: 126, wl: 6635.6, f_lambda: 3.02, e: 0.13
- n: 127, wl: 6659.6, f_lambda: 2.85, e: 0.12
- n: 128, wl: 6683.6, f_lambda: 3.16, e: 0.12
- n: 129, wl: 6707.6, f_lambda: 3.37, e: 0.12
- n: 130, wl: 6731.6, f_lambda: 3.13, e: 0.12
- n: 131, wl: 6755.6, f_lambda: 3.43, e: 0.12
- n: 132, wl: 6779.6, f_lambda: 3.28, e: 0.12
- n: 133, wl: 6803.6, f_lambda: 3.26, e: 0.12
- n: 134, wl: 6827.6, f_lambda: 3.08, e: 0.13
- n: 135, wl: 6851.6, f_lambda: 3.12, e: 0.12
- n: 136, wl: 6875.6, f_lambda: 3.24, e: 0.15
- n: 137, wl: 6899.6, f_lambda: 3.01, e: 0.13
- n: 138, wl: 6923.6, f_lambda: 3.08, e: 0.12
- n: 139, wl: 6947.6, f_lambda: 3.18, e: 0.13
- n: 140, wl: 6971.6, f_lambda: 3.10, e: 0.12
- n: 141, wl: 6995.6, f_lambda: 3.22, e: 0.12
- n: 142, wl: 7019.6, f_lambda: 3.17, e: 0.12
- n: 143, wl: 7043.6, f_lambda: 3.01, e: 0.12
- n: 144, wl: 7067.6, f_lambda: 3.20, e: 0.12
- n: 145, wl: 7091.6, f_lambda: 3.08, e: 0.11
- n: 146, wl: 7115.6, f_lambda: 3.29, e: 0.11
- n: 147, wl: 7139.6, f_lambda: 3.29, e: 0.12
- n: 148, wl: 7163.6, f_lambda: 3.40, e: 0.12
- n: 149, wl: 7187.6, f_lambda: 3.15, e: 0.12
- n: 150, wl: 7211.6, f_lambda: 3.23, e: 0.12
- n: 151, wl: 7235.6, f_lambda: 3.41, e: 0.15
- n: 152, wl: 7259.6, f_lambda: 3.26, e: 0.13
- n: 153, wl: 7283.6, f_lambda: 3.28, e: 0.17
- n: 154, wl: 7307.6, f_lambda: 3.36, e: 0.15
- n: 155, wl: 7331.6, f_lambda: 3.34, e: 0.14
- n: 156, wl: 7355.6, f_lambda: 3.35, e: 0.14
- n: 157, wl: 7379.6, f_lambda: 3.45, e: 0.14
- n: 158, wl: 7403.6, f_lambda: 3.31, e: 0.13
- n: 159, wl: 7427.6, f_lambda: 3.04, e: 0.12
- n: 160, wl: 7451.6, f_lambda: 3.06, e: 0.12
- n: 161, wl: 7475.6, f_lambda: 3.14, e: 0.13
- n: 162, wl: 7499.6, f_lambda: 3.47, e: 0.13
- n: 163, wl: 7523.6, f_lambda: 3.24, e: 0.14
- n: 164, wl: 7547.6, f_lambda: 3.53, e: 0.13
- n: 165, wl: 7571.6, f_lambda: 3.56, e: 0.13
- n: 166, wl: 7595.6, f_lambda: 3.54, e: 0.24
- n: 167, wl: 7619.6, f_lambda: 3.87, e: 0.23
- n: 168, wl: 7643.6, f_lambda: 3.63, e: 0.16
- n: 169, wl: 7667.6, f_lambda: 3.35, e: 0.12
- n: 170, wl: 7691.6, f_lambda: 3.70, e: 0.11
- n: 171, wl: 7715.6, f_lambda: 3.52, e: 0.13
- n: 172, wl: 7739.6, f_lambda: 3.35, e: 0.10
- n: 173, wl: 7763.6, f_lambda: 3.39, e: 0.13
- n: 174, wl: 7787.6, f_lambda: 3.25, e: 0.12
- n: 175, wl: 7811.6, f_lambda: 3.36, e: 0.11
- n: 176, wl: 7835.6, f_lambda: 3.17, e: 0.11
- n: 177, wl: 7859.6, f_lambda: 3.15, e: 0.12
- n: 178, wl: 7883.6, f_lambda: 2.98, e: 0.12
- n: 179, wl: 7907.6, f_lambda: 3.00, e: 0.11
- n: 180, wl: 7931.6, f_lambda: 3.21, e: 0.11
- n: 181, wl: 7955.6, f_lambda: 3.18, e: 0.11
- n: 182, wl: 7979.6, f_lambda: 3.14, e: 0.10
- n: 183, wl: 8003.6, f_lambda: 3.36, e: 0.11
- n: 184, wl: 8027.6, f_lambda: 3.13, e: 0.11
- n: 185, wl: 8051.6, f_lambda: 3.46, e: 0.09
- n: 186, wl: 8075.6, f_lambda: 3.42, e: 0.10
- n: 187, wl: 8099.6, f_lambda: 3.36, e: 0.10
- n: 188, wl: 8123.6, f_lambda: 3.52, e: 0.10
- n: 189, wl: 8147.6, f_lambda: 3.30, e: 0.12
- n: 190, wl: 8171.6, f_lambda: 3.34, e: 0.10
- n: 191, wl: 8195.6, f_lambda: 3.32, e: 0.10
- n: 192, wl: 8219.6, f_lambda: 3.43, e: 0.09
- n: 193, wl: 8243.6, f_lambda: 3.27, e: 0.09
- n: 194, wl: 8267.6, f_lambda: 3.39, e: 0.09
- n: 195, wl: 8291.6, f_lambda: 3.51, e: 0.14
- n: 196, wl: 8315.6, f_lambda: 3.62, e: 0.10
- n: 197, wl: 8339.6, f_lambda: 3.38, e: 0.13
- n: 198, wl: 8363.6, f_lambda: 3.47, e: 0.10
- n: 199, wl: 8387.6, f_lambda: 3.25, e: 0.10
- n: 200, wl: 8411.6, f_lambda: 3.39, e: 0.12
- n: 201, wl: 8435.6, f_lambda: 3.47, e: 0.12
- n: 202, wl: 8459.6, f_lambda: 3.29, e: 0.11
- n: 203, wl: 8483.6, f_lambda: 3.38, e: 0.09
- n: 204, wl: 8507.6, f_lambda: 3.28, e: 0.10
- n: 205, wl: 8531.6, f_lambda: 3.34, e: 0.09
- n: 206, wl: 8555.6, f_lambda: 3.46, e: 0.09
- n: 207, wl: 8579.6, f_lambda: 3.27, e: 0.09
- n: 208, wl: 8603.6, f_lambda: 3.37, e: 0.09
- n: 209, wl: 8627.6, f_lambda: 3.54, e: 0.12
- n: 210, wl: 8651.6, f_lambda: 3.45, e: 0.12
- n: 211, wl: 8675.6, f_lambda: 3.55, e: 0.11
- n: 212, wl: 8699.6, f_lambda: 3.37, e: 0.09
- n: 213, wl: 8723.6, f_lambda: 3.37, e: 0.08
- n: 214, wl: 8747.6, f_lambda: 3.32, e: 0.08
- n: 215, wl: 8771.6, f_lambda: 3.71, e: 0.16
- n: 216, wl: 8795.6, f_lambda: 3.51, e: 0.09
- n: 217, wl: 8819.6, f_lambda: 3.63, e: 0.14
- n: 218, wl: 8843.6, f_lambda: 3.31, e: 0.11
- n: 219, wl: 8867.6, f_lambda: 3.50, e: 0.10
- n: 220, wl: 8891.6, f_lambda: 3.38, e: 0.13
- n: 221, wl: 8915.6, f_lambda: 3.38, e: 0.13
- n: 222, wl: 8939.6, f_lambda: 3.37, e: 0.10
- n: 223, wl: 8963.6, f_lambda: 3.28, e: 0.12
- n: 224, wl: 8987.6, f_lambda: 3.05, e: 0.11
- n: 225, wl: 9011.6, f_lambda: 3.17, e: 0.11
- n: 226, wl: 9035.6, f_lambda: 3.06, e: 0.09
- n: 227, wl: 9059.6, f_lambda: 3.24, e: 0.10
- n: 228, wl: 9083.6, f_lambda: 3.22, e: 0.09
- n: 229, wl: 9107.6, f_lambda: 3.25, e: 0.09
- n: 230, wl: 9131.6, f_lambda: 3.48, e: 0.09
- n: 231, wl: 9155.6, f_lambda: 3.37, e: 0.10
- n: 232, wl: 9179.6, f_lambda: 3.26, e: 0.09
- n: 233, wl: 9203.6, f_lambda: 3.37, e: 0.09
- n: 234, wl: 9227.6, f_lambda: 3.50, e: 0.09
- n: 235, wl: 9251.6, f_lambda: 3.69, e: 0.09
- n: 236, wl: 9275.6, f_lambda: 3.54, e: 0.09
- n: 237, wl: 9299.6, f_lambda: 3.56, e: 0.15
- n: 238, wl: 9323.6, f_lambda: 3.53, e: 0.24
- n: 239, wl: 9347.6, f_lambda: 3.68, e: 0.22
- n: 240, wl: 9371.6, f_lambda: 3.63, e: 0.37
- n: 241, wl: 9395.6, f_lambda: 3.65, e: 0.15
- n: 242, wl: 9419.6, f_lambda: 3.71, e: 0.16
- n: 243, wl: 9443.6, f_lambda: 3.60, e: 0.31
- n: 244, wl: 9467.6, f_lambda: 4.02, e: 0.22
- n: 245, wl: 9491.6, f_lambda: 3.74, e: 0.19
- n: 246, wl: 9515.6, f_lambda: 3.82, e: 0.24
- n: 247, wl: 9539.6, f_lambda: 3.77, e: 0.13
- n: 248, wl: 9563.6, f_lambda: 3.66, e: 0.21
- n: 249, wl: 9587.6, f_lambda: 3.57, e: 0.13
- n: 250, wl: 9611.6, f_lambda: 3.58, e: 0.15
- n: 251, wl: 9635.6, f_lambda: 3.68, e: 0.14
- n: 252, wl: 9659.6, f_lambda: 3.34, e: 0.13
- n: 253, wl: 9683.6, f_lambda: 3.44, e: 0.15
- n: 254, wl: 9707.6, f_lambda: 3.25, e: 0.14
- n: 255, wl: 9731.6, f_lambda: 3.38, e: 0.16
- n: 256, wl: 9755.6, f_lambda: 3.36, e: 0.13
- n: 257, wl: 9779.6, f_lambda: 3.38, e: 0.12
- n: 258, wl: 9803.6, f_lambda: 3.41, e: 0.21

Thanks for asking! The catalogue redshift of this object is 0.262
